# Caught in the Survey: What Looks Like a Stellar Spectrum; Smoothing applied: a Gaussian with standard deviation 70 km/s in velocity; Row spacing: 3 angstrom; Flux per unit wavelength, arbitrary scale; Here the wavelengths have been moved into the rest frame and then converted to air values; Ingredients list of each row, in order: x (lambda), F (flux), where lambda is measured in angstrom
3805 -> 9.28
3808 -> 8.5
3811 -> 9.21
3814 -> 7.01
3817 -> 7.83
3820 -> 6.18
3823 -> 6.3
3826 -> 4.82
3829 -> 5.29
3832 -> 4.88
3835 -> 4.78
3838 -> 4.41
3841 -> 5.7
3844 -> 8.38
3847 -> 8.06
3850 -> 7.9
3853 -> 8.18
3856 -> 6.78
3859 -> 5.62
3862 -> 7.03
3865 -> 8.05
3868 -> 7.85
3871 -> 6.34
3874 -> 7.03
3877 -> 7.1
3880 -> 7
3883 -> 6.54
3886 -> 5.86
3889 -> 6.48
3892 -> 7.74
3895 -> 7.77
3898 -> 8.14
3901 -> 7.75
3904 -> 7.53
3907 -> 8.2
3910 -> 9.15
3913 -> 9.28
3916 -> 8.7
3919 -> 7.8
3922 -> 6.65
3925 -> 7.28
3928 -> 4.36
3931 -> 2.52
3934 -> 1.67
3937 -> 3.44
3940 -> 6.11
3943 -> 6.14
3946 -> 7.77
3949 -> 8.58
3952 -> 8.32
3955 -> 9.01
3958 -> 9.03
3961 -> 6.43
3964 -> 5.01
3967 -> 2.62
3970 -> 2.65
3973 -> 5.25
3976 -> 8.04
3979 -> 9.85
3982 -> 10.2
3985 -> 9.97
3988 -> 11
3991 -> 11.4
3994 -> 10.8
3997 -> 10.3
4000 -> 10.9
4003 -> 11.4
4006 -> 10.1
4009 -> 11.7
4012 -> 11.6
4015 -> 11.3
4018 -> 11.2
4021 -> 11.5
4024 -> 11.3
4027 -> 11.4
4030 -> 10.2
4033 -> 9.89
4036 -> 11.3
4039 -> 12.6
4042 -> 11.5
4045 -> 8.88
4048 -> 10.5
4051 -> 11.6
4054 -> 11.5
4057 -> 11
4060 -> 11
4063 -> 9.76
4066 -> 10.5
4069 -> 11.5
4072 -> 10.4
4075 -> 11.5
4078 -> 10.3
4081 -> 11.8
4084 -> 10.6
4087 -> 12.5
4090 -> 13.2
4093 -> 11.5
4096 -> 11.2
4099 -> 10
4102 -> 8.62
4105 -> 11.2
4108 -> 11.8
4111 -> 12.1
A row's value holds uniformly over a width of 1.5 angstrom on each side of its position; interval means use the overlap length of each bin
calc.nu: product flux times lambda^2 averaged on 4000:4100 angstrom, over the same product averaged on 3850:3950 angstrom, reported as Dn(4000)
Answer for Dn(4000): 1.7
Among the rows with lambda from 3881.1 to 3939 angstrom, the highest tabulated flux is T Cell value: 9.28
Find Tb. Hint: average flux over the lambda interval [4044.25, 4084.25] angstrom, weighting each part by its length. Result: 10.8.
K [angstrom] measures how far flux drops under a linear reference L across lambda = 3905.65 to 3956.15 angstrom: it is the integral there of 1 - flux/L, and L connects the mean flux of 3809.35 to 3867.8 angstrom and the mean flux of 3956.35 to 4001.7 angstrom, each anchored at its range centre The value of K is 6.3 angstrom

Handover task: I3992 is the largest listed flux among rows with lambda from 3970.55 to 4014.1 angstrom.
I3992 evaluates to 11.7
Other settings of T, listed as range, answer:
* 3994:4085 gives 12.6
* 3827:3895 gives 8.38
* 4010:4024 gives 11.6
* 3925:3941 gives 7.28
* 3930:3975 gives 9.03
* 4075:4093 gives 13.2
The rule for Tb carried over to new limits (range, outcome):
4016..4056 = 11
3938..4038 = 9.15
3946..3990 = 7.62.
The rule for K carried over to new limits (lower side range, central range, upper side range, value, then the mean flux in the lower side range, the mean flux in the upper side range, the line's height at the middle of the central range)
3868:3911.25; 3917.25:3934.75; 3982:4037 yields 6.5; 7.34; 10.9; 8.43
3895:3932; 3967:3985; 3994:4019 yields 5.2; 7.36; 11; 9.84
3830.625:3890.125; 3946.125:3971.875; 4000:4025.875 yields 8.2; 6.7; 11.2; 9.64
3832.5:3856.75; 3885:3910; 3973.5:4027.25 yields 1.5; 6.7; 10.7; 8.04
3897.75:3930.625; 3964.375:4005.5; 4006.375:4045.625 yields 4.9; 7.52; 11.1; 9.8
